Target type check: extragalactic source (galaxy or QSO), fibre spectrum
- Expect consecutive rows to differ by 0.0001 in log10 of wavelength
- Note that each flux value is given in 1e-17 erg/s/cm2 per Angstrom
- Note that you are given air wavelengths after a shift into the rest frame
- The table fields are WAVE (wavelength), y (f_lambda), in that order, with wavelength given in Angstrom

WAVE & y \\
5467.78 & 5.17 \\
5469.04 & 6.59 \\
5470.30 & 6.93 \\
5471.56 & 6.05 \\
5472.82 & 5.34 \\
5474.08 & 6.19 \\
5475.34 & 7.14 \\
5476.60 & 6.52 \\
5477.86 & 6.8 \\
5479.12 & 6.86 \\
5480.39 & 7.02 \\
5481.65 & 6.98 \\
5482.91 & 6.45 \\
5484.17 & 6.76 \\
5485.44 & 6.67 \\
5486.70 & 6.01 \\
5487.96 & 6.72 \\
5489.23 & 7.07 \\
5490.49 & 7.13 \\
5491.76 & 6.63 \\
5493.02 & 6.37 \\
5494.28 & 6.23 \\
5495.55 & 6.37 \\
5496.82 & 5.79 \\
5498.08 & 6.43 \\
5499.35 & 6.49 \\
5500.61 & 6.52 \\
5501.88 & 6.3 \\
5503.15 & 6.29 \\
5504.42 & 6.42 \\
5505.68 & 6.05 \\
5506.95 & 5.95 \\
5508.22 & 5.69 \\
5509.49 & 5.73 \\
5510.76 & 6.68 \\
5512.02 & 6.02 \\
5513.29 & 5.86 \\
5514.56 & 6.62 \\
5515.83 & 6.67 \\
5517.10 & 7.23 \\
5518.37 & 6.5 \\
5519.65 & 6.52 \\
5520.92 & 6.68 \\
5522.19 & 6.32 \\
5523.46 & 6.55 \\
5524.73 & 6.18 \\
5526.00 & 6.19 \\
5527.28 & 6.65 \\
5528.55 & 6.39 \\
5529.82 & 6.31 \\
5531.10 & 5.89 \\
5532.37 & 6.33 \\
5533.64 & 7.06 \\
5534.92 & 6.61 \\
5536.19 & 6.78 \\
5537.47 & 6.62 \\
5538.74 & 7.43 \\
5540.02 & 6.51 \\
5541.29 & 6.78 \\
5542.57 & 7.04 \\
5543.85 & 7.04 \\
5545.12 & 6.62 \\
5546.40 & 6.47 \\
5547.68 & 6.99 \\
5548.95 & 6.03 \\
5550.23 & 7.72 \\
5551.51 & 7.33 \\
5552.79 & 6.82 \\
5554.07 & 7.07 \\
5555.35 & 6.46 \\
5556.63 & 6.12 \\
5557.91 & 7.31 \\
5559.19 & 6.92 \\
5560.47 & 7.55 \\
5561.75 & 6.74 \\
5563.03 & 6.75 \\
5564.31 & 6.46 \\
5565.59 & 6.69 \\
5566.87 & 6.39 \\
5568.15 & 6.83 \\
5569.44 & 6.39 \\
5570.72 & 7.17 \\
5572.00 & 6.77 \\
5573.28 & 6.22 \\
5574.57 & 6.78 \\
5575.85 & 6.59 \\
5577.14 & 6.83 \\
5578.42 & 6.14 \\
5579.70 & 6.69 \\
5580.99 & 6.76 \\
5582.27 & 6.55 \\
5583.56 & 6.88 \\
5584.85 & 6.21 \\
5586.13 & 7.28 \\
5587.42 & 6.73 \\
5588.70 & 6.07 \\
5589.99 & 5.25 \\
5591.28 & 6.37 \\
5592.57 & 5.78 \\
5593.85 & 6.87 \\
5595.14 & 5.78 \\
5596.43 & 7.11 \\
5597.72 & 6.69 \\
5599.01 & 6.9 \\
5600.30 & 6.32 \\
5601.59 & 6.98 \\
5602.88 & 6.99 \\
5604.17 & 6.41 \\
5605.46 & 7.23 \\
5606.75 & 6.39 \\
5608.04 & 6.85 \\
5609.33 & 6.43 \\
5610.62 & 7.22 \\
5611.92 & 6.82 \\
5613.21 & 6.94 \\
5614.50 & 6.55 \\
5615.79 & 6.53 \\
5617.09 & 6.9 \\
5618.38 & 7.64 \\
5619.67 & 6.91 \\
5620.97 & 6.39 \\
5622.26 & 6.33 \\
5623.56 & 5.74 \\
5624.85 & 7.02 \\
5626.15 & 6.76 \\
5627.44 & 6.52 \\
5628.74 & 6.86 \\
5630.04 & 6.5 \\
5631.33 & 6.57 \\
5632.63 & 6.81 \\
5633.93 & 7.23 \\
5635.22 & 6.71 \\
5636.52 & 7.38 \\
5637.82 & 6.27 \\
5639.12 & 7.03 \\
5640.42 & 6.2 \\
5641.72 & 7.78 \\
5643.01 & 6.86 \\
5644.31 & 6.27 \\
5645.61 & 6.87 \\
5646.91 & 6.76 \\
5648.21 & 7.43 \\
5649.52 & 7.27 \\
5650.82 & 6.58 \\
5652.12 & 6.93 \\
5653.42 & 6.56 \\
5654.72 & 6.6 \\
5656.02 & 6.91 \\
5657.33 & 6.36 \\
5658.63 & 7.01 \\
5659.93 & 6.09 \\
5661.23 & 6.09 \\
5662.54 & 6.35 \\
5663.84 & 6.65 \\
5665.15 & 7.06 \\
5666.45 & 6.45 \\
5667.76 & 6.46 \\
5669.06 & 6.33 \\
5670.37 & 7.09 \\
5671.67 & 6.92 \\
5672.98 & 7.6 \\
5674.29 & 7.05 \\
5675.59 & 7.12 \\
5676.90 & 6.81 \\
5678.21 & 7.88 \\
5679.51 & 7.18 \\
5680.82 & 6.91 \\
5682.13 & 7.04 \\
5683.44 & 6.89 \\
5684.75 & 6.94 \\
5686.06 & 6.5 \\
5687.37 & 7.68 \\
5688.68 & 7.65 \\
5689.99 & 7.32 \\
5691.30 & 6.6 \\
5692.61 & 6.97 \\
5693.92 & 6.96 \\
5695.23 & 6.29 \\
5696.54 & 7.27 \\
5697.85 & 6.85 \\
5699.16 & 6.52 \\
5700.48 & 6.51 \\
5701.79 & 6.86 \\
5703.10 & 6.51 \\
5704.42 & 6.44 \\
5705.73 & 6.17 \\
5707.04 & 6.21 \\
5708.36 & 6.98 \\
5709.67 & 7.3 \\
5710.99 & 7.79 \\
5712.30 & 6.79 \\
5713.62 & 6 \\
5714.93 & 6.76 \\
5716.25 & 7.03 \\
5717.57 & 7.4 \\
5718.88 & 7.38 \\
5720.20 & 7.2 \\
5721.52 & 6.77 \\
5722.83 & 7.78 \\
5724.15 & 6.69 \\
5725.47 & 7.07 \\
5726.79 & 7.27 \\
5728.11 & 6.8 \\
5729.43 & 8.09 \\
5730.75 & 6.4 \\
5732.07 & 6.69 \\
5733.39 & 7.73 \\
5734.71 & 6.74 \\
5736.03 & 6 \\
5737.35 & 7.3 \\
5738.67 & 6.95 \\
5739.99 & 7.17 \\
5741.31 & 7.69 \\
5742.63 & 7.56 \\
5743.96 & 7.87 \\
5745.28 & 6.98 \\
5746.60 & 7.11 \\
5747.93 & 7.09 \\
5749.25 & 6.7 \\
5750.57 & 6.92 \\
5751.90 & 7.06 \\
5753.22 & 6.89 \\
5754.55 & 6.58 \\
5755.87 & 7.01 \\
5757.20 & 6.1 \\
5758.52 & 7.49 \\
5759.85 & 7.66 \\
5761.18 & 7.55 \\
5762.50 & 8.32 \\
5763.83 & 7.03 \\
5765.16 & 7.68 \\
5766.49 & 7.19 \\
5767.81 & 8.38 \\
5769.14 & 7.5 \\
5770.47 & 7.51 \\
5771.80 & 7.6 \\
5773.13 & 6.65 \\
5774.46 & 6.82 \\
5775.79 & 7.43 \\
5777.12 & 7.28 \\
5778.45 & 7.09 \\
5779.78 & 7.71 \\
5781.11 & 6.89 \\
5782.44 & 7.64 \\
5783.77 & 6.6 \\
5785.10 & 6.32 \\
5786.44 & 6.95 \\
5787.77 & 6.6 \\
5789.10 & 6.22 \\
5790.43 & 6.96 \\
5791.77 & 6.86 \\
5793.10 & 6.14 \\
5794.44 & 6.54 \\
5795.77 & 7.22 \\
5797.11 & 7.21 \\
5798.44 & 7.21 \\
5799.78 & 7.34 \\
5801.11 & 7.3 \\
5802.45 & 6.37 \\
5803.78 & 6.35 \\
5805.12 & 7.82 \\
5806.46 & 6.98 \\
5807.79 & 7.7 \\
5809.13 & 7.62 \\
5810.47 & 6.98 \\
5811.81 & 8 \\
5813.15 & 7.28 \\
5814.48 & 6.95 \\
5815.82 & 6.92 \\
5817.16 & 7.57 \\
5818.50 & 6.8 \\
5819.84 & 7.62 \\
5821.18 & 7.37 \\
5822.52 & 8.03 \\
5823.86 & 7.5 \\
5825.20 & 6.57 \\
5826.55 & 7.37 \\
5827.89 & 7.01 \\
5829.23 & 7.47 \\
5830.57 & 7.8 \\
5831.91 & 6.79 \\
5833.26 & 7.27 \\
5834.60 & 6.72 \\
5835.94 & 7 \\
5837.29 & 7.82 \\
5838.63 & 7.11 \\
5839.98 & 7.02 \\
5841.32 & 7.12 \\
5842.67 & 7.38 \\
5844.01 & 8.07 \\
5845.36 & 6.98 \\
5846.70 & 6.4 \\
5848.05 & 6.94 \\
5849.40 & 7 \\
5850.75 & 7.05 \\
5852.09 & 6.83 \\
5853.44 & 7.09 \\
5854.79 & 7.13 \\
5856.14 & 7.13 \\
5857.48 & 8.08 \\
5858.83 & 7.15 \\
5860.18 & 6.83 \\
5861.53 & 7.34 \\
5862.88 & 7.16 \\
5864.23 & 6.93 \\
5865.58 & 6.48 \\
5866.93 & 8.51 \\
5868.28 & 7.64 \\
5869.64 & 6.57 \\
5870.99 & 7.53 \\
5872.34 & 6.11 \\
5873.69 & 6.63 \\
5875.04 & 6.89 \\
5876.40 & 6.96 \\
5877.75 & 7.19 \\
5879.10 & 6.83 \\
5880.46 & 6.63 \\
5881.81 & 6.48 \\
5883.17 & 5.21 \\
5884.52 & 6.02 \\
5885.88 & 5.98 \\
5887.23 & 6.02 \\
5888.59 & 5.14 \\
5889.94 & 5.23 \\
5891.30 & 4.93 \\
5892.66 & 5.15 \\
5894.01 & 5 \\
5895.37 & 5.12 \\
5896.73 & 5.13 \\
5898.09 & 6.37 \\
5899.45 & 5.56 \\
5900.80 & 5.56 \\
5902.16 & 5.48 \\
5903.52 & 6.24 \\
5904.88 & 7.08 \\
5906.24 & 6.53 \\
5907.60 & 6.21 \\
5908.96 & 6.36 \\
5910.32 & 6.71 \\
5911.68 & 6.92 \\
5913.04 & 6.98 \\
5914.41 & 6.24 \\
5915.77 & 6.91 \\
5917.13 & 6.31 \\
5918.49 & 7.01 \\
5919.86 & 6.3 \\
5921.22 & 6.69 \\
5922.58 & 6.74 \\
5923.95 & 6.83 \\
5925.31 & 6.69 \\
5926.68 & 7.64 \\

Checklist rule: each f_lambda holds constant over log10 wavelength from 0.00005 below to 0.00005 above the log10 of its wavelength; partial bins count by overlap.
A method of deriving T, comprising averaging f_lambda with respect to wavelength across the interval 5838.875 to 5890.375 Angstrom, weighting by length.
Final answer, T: 6.84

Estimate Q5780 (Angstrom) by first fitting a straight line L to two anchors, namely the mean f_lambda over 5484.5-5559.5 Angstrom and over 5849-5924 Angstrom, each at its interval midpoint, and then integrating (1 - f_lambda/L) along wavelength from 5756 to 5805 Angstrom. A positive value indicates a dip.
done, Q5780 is -4.51 Angstrom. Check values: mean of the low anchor 6.54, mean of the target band 7.11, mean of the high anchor 6.5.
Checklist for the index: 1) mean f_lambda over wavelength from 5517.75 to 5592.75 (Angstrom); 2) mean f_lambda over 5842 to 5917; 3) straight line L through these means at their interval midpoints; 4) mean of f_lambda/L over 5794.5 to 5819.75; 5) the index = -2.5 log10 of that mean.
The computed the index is -0.10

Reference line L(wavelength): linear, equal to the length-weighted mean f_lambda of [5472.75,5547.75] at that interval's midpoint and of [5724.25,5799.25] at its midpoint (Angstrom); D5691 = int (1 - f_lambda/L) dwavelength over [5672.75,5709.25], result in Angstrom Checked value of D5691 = 0.1 Angstrom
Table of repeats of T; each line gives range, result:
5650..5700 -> 6.86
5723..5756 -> 7.07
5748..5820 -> 7.13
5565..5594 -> 6.53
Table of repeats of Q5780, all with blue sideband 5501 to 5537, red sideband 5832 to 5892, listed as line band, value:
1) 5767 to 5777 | -1.03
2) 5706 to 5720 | -0.67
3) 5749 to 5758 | -0.11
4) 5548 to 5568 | -1.25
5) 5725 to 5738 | -0.69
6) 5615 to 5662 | -1.49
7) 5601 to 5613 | -0.60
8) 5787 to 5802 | -0.28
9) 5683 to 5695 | -0.79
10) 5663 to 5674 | -0.41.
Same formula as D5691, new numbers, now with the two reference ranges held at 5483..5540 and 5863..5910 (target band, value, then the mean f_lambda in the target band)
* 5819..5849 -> -4.64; 7.24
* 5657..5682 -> -1.81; 6.82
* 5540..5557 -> -1.00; 6.81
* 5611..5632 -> -1.00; 6.69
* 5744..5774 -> -4.41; 7.24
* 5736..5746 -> -1.49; 7.27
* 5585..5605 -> -0.31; 6.5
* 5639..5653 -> -1.15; 6.9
